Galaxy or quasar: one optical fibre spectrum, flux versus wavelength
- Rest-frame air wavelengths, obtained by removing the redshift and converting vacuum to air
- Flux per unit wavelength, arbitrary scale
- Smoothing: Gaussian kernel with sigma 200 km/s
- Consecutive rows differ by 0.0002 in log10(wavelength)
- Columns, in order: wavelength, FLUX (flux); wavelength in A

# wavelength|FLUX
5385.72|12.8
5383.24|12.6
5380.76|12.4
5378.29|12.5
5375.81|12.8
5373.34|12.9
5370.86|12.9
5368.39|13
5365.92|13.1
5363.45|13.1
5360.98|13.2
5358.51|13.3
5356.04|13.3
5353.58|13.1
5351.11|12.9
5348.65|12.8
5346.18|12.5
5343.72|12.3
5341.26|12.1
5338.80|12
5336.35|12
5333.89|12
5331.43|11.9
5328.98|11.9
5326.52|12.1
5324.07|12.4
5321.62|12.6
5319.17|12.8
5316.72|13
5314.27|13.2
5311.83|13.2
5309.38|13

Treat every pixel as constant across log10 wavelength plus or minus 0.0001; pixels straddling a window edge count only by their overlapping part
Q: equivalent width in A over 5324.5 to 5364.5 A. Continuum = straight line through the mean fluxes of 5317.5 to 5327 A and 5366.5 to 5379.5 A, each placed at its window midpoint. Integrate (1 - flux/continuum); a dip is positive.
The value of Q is 0.4 A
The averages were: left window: 12.5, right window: 12.8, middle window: 12.5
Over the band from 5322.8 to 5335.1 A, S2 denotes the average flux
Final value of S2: 12.1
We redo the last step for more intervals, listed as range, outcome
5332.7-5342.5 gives 12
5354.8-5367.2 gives 13.2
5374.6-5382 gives 12.6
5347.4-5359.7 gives 13.1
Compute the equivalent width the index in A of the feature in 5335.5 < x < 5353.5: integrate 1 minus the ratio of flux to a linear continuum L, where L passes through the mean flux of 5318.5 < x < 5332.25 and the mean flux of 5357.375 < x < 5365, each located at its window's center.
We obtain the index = 0.5 A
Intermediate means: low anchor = 12.3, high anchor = 13.2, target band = 12.4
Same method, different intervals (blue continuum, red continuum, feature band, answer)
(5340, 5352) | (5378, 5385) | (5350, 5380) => -1.1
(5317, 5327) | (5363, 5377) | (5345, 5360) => -0.2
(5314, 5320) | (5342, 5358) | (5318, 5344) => 1.5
